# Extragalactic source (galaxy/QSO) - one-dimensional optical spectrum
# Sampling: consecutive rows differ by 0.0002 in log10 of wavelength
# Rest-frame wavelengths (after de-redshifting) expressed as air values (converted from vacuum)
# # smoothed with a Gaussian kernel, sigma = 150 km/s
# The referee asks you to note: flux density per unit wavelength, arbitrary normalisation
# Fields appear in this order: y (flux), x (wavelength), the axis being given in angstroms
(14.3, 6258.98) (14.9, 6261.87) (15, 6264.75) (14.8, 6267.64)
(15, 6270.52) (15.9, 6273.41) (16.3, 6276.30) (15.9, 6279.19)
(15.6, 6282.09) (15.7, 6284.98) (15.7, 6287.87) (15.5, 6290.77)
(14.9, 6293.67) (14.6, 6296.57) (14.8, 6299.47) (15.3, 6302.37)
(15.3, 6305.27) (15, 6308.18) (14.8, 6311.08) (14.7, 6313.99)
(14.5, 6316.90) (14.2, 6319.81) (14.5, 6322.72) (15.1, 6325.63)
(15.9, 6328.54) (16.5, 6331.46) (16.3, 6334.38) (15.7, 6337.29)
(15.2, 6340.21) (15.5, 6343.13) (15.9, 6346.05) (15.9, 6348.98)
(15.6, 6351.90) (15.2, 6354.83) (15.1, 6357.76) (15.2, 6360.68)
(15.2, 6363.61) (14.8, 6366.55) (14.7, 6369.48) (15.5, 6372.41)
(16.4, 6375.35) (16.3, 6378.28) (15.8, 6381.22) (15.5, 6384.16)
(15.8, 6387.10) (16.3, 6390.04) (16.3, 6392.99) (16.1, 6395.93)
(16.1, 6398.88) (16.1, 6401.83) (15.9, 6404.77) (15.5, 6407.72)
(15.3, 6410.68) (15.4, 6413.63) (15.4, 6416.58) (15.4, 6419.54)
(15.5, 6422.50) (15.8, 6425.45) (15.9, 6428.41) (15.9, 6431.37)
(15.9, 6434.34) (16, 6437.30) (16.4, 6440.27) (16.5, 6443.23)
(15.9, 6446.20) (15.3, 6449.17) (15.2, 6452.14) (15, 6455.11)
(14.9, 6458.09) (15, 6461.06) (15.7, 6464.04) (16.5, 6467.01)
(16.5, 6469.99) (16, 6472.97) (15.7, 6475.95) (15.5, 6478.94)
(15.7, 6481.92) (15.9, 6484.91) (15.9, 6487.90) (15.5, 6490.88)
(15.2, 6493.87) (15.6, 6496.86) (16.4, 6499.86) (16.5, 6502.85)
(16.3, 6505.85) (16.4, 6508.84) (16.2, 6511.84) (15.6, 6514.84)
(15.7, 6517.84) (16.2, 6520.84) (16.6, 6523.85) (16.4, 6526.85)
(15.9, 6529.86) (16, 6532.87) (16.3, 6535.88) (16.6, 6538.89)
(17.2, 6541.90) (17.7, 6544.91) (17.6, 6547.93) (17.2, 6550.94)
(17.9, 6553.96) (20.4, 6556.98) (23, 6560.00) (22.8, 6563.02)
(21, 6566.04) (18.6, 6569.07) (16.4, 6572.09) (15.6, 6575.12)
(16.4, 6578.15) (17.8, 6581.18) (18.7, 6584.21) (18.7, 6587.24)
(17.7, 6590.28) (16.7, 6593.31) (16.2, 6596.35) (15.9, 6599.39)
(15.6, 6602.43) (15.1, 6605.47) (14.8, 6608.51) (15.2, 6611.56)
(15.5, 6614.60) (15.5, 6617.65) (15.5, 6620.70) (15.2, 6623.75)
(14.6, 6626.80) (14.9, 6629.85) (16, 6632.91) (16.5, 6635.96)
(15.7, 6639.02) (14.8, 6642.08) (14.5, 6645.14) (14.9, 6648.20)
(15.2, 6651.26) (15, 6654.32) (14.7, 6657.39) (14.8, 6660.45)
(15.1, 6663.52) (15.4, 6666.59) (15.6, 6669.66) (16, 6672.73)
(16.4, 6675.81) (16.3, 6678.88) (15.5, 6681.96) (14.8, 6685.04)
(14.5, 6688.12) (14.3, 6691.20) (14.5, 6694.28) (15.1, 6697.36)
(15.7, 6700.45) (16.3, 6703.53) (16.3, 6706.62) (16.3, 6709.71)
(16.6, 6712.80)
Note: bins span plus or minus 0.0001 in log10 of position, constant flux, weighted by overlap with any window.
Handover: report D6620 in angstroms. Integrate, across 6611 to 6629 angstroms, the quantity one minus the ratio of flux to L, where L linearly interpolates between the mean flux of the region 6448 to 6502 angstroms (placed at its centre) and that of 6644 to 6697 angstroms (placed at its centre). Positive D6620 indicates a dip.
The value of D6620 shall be 0.1 angstroms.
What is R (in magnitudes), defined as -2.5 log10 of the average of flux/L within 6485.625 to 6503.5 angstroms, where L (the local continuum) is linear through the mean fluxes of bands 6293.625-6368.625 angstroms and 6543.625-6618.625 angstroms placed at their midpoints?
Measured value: 0.060 mag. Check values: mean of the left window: 15.2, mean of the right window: 17.5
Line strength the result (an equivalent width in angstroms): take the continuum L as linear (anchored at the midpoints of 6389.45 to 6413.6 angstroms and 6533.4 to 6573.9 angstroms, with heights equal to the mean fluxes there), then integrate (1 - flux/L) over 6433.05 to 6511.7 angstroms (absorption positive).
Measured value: 6.03 angstroms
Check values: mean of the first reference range 15.9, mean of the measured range 15.8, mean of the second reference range 18.6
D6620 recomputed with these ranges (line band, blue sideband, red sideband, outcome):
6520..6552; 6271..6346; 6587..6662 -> -2.56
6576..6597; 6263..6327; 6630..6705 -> -3.00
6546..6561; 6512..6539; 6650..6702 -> -2.91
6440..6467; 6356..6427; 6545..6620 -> 1.13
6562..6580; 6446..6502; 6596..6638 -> -3.27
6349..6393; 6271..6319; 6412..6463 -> -0.34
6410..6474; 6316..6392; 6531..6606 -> 2.79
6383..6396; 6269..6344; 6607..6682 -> -0.57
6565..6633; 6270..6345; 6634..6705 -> -4.85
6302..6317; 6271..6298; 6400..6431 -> 0.59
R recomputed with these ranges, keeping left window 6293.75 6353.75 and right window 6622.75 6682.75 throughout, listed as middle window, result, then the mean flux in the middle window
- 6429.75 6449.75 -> -0.05 mag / 16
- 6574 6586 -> -0.13 mag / 17.2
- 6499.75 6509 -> -0.08 mag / 16.4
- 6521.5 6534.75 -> -0.06 mag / 16.2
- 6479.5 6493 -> -0.03 mag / 15.7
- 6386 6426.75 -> -0.03 mag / 15.8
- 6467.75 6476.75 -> -0.06 mag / 16.1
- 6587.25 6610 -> -0.06 mag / 16.2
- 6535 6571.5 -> -0.22 mag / 18.8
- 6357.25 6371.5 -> 0.02 mag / 15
